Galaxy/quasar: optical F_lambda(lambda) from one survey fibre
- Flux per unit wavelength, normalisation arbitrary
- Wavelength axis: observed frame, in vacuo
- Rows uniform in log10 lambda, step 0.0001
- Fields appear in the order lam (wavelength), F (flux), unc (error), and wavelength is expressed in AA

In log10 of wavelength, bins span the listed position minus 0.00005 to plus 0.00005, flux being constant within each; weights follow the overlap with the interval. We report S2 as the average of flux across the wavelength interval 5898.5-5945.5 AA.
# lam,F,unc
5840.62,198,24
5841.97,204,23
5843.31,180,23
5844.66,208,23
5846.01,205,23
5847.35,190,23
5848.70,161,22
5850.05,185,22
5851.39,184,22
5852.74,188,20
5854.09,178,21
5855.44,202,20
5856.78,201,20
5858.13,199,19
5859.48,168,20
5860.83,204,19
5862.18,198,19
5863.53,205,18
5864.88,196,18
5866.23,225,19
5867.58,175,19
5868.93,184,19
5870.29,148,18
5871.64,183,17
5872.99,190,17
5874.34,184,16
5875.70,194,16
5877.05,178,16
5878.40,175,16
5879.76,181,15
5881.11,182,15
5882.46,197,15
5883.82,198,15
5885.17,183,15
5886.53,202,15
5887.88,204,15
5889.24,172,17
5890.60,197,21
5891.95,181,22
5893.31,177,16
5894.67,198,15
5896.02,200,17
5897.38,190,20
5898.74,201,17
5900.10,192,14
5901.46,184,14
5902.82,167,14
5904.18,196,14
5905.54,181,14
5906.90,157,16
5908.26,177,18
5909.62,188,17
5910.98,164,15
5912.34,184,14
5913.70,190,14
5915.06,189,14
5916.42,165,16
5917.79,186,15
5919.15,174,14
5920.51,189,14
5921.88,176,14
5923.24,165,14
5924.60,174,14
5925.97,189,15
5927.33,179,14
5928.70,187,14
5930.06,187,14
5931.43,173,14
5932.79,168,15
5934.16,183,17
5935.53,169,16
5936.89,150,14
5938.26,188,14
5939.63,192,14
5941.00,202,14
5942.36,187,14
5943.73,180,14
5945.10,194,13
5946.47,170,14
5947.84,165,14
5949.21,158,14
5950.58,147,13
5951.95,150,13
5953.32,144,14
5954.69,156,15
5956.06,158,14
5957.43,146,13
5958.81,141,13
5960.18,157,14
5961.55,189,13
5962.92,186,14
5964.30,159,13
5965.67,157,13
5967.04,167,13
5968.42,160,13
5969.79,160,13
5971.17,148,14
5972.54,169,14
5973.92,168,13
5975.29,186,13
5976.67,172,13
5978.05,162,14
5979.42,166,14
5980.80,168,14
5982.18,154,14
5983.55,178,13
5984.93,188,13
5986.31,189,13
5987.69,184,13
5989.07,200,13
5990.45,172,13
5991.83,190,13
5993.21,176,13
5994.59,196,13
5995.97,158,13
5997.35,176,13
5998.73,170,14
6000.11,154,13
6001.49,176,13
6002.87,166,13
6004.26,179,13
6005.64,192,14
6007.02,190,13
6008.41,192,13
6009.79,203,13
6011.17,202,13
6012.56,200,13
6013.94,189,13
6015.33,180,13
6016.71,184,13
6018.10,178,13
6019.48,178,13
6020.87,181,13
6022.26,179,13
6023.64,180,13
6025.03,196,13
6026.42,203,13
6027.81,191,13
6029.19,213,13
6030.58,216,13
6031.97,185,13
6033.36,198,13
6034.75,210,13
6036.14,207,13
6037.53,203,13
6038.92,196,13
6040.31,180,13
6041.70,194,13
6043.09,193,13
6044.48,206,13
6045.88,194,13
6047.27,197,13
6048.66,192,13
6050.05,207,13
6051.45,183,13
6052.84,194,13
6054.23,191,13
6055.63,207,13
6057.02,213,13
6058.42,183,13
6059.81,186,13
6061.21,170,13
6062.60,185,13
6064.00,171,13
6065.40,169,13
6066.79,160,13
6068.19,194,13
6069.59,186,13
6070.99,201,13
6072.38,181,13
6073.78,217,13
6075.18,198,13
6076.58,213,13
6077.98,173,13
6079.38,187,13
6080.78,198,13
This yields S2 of 181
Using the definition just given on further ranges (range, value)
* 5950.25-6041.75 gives 178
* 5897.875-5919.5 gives 181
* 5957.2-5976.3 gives 164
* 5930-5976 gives 168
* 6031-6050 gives 197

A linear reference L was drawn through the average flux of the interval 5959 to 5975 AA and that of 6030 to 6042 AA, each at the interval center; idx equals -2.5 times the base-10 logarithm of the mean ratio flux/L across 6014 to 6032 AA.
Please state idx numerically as 0.016 mag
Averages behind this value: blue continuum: 165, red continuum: 199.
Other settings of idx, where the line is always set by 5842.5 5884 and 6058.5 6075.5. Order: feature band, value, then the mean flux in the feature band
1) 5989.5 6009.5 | 0.04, 178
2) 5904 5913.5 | 0.06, 178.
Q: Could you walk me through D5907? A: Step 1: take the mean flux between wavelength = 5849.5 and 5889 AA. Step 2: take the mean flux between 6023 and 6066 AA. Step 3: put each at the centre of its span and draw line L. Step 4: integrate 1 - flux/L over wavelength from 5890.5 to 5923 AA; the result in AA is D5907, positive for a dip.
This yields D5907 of 1.2 AA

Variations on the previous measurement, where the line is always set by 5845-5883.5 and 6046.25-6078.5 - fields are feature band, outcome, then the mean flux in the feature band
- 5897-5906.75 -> 0.2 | 185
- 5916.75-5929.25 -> 0.6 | 179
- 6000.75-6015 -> 0.1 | 189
